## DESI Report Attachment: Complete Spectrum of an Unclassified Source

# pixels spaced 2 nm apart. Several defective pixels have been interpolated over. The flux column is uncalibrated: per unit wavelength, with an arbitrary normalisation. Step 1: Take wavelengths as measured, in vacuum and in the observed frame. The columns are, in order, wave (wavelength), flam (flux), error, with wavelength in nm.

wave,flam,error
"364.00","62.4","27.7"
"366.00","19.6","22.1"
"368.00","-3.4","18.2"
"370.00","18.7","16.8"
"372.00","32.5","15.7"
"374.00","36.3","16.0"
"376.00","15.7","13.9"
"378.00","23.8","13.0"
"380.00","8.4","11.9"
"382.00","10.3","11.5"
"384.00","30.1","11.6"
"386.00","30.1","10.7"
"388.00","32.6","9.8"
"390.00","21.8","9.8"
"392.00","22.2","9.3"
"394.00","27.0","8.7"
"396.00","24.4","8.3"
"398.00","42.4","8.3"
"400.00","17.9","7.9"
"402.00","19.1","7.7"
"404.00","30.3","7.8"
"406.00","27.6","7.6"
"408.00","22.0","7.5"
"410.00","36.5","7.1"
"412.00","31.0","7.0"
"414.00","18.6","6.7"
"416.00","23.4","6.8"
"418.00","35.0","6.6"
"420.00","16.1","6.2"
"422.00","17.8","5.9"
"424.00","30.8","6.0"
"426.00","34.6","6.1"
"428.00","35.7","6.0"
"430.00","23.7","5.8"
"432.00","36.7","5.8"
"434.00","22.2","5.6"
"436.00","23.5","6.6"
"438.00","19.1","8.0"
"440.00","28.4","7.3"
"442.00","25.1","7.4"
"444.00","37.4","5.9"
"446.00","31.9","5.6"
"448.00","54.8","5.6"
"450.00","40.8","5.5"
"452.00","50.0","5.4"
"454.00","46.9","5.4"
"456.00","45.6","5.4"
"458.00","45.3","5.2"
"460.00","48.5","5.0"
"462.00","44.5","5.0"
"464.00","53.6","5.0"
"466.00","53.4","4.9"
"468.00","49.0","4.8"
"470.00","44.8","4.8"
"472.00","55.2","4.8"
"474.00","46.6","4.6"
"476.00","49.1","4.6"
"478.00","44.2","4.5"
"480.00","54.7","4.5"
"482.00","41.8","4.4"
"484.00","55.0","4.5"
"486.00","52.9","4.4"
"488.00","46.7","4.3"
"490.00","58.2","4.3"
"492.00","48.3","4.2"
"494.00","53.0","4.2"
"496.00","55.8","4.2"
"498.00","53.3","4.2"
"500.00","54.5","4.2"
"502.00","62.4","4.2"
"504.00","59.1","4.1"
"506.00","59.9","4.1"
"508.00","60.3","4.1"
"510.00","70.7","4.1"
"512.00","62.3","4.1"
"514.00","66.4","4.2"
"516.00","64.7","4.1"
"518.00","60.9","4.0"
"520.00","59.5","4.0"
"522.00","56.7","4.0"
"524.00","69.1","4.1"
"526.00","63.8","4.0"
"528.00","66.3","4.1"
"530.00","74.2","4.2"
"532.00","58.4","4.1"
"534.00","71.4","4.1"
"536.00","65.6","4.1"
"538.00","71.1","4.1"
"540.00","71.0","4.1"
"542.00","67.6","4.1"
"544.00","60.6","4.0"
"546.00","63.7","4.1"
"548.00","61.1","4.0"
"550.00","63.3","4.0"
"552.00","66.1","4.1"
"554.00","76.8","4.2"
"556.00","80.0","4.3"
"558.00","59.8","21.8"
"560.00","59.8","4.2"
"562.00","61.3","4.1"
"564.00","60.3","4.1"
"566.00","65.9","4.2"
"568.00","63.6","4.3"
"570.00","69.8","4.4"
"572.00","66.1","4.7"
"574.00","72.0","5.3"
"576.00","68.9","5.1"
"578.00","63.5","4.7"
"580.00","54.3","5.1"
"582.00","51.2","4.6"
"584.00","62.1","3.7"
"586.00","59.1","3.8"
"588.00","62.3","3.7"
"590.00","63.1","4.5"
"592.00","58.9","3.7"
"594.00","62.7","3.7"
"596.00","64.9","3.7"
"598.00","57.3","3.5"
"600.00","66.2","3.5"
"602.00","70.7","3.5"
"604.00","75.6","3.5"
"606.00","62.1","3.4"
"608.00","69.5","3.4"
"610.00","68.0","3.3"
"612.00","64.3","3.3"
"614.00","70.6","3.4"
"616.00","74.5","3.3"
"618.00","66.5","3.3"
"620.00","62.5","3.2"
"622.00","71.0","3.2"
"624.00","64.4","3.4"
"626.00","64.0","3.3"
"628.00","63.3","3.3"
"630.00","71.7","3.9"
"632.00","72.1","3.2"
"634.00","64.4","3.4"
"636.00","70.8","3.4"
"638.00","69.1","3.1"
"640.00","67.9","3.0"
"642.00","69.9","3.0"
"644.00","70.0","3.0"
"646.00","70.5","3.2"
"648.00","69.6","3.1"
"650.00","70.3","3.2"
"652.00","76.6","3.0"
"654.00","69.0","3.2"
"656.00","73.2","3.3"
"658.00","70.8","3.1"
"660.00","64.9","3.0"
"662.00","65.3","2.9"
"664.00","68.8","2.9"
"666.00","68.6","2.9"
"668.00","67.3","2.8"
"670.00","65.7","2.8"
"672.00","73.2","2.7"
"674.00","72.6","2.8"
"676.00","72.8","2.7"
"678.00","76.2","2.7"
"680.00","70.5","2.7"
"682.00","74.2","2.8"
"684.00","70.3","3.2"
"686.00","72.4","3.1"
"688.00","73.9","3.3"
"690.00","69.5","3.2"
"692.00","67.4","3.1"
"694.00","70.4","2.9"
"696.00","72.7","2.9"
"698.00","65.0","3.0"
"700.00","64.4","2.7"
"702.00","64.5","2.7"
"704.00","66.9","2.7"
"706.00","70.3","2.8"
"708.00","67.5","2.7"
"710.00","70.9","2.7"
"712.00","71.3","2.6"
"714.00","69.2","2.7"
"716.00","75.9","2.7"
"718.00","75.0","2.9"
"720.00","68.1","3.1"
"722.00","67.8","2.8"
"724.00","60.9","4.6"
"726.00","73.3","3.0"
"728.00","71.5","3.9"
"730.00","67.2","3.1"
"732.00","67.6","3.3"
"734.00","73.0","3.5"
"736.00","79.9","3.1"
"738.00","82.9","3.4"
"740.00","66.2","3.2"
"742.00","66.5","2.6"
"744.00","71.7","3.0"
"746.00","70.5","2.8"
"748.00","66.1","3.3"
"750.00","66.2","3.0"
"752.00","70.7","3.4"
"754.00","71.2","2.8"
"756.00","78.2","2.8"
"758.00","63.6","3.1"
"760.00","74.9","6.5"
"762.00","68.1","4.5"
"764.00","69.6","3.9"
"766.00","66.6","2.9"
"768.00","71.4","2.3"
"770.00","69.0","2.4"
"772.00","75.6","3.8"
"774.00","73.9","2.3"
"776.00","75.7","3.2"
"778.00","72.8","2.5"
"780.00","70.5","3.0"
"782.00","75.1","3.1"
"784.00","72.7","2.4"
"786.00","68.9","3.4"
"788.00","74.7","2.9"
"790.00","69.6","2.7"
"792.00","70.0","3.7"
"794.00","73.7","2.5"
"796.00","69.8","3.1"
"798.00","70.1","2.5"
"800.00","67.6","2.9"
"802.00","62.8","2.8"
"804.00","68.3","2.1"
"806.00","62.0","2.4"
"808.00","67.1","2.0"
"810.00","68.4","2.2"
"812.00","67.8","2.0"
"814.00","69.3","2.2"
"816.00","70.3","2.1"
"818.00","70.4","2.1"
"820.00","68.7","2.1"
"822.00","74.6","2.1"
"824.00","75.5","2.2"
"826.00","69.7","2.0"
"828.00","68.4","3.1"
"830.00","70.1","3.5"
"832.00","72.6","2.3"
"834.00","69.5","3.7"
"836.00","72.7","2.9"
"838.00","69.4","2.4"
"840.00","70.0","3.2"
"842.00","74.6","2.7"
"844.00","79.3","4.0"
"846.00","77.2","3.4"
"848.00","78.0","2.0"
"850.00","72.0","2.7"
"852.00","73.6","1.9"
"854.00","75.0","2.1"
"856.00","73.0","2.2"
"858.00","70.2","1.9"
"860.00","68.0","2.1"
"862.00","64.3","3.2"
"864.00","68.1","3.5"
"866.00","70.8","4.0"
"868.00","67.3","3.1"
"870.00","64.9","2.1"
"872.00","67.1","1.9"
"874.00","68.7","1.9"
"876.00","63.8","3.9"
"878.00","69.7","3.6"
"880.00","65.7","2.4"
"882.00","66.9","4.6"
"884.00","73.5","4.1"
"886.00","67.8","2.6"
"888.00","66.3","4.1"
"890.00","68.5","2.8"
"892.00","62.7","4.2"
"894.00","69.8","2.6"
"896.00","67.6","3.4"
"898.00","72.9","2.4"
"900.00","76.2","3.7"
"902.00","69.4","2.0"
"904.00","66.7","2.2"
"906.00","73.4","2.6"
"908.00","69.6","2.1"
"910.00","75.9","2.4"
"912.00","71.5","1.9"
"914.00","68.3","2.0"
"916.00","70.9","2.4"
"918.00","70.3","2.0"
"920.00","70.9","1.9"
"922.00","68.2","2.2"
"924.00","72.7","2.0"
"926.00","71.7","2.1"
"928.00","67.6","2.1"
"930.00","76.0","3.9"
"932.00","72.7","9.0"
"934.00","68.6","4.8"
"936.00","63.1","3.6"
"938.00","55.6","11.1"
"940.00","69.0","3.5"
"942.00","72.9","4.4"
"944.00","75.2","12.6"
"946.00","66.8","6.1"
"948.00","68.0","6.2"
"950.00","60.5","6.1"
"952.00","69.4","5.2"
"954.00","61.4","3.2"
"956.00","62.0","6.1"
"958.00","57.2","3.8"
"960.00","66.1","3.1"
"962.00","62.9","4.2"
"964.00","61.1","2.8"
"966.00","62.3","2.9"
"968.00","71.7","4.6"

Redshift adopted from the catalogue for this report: 0.12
